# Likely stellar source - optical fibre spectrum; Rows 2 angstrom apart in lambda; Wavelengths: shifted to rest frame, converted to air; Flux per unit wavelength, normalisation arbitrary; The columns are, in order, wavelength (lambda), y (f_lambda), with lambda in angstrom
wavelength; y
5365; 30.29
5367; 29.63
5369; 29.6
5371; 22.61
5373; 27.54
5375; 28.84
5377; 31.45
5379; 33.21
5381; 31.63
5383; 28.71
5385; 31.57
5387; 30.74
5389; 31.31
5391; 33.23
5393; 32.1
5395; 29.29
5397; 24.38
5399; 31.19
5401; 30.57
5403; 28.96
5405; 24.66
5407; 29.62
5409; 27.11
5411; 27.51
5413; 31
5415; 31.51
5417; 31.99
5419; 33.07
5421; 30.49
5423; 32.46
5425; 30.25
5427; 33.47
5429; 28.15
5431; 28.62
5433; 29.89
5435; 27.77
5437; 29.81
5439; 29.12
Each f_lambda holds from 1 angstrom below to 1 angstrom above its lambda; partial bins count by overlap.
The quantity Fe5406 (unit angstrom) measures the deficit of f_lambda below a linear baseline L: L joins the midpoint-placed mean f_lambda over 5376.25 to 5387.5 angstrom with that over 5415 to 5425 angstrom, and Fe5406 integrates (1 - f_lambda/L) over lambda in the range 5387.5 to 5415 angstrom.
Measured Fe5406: 1.83 angstrom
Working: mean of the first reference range 31.2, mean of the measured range 29.4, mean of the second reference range 31.8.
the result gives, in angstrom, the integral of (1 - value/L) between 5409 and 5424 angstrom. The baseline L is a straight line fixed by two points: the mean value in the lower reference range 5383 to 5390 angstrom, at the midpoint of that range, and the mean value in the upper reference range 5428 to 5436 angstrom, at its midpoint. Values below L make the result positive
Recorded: -0.8 angstrom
